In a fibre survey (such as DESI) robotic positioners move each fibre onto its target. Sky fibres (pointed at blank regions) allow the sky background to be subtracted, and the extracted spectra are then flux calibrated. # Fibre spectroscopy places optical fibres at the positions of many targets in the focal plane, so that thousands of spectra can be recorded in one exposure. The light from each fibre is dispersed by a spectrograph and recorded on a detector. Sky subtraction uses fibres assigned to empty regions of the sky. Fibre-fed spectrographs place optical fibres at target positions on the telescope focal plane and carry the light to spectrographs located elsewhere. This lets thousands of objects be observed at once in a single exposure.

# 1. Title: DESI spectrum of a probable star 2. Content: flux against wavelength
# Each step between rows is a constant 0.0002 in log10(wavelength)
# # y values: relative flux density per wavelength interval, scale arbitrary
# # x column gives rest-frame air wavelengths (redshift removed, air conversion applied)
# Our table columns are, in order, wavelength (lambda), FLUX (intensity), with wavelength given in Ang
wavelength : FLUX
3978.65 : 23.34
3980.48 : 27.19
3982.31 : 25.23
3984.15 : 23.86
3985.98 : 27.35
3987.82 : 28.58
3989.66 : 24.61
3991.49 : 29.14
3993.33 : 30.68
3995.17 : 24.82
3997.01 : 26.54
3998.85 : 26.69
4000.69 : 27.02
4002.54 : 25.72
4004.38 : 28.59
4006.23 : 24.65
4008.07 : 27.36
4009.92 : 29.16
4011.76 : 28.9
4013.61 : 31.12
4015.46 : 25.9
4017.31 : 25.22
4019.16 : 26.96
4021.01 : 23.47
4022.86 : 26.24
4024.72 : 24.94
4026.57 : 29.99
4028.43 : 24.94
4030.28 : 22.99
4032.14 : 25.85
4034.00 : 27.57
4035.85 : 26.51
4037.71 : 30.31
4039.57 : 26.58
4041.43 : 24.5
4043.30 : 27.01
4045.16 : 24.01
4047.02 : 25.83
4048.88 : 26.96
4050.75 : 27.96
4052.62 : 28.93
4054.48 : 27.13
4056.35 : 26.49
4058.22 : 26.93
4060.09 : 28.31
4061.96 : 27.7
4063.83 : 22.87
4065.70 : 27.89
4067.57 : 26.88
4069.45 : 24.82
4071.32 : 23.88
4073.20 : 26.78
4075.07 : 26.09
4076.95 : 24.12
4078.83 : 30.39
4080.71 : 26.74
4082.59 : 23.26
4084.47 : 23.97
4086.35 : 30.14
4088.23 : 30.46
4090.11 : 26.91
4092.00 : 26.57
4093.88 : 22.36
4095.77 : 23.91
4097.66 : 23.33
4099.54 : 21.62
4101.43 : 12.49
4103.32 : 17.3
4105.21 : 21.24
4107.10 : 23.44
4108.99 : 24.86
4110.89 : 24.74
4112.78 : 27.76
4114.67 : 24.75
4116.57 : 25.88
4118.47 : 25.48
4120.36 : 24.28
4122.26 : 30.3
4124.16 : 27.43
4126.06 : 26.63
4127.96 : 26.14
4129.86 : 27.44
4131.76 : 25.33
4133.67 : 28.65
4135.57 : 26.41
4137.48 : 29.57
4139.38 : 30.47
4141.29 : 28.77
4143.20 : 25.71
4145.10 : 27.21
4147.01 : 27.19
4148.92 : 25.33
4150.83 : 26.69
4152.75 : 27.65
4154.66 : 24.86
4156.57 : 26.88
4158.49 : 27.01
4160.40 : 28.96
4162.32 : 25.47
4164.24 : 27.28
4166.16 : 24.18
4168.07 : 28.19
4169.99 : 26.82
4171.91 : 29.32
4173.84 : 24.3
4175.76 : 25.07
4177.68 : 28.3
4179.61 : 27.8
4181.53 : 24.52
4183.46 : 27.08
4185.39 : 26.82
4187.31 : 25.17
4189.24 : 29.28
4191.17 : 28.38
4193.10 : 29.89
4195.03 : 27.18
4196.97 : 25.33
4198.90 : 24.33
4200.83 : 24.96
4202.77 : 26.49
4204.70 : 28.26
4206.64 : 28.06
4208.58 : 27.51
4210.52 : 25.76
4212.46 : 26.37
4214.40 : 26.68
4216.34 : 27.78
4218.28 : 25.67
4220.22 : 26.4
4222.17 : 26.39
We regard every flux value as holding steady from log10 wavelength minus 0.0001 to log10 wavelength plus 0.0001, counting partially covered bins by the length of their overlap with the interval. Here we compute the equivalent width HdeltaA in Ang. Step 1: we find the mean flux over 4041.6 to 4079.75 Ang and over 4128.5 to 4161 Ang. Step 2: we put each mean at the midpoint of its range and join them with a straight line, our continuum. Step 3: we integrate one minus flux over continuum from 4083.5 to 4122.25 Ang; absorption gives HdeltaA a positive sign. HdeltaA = 3.8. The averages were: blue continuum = 26.5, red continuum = 27.3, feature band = 24.2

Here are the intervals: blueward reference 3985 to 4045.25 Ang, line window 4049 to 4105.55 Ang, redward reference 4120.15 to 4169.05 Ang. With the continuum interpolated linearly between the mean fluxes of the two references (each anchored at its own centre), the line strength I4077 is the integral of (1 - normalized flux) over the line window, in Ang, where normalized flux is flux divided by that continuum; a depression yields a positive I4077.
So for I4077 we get 3.47 Ang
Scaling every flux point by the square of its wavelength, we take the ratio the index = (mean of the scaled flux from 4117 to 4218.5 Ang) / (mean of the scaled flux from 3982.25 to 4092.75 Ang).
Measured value 1.07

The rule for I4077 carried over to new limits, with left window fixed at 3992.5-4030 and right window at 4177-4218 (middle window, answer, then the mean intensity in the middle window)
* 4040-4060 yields 0.17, 26.6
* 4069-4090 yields 0.32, 26.5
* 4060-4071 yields 0.31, 26.1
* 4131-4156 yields -0.30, 27.2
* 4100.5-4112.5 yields 2.59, 21.1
